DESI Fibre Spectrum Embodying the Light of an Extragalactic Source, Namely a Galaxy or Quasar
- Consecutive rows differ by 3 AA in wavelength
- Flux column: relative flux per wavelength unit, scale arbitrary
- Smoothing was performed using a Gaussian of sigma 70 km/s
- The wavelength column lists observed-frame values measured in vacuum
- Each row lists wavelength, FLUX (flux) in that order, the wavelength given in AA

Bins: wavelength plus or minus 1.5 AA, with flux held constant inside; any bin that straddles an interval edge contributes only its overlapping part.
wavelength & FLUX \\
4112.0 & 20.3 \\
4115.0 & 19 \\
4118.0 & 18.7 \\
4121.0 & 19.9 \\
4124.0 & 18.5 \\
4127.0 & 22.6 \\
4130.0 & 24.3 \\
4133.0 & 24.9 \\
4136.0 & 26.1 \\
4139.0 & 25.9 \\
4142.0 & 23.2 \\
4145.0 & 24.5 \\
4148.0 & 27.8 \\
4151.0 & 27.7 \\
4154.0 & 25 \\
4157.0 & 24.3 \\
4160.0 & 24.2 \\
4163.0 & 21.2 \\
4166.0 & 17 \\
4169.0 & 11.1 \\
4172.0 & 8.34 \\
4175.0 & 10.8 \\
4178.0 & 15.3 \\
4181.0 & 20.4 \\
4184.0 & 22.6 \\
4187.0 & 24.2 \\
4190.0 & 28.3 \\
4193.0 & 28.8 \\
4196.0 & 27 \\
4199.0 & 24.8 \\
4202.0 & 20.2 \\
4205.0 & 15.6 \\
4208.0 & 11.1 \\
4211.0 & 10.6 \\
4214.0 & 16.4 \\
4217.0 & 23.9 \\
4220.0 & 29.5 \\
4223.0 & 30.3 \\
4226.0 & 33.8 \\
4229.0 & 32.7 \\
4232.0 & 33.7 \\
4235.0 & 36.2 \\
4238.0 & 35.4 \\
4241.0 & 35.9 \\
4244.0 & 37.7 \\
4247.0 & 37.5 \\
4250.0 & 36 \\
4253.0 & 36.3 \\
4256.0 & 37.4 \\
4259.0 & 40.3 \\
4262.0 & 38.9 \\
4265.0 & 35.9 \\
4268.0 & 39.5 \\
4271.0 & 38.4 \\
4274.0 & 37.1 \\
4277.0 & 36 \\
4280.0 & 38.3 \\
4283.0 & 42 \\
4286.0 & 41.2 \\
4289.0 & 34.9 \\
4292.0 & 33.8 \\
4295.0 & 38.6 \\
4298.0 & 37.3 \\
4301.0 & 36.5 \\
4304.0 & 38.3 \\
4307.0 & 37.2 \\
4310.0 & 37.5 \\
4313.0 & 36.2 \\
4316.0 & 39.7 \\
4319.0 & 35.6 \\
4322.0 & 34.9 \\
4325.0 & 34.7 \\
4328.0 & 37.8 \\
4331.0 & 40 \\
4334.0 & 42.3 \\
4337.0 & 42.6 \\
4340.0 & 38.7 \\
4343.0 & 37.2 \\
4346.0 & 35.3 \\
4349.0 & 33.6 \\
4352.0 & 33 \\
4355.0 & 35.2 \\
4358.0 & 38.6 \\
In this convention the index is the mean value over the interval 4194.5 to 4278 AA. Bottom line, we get 31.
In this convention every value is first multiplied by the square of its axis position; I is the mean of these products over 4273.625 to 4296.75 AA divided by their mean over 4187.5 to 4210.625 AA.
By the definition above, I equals 1.81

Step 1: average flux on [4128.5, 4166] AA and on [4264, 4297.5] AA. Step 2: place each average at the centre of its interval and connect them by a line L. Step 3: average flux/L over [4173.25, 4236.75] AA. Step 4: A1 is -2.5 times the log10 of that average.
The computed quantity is 0.28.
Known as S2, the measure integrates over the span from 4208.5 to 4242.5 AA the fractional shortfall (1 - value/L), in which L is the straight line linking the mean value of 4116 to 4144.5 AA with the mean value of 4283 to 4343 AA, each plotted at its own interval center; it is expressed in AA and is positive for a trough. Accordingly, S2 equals 2.6 AA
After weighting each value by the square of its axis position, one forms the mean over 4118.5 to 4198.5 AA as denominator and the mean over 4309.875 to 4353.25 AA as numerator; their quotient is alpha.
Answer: 1.83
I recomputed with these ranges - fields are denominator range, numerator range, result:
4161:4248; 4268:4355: 1.63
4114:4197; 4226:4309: 1.79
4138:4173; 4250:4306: 1.84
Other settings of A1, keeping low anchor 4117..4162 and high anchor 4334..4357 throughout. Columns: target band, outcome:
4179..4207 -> 0.175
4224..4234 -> -0.133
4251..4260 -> -0.206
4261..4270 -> -0.193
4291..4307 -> -0.093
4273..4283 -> -0.160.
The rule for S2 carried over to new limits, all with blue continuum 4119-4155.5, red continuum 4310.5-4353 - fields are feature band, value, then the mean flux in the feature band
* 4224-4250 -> -3.7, 35.3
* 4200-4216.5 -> 7.6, 15.6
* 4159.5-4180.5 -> 8.8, 15.2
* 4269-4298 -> -3.2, 37.8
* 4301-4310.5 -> -0.5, 37.5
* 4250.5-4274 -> -3.9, 37.9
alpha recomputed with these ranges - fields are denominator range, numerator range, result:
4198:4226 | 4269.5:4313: 1.86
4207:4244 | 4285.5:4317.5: 1.37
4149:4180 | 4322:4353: 2.18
